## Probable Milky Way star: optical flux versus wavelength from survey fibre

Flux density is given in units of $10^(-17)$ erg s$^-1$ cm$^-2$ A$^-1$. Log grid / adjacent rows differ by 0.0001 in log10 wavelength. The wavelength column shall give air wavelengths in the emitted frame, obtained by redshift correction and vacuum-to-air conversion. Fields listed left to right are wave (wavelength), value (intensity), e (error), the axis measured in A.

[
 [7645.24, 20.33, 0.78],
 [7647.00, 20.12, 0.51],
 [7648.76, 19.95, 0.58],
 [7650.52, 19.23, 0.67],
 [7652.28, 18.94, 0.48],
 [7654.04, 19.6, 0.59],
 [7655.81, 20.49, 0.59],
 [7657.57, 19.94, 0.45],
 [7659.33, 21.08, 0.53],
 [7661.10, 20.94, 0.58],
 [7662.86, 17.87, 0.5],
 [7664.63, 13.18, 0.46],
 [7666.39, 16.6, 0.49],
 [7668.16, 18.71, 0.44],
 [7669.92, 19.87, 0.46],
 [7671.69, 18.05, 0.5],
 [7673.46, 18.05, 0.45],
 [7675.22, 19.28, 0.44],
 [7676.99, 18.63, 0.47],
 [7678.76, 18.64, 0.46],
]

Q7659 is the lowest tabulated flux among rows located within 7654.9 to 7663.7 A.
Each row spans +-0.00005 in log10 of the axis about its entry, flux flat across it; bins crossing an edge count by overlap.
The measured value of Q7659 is 17.87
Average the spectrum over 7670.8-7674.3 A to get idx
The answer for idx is 18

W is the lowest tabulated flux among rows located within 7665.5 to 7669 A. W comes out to 16.6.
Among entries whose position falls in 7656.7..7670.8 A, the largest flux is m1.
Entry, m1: 21.08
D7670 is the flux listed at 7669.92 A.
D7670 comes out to 19.87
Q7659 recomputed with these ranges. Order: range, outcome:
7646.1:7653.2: 18.94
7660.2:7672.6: 13.18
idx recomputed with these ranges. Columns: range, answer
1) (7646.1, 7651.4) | 19.8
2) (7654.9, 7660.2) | 20.5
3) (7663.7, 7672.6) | 17.3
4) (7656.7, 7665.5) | 18.6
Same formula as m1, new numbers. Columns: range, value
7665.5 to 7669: 18.71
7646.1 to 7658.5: 20.49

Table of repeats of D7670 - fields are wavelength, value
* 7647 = 20.12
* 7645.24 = 20.33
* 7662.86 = 17.87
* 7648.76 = 19.95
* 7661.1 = 20.94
